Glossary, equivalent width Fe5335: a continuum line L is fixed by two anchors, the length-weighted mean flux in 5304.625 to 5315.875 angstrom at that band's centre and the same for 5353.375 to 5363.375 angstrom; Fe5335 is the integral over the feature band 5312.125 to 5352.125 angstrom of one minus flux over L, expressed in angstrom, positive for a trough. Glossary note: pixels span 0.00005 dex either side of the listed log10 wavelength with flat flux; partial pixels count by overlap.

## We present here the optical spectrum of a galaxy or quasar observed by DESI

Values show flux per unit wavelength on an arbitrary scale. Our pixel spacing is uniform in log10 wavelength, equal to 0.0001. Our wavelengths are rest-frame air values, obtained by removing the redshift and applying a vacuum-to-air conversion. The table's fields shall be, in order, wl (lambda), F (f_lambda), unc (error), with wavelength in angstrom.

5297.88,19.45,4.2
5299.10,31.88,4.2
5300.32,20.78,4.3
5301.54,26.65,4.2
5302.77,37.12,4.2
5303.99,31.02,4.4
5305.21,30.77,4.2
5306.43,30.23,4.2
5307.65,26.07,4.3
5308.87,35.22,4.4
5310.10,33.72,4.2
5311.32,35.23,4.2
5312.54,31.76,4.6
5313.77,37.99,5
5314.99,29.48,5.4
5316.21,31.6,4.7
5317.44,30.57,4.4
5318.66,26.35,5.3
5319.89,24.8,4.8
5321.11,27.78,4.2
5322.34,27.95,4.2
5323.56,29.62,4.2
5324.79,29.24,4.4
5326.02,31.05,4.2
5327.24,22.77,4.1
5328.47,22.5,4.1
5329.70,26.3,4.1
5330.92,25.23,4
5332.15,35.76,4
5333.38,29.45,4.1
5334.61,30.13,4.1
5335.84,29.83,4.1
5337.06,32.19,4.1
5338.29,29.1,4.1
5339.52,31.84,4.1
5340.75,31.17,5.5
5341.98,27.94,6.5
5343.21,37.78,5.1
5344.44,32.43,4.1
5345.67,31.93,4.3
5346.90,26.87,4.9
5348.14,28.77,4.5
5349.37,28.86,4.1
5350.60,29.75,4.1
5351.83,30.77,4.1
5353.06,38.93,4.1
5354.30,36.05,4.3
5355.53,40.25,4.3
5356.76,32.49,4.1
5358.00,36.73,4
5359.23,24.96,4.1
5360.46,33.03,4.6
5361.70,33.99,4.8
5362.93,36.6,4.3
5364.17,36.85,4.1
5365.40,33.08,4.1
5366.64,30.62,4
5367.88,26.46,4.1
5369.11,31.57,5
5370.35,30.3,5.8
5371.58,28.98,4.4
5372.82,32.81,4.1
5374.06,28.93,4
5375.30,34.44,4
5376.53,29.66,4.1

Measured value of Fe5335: 4.3 angstrom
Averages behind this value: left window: 32.3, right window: 34.4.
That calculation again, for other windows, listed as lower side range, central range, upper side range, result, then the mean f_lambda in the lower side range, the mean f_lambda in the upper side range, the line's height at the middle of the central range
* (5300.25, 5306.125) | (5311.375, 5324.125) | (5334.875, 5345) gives 0.3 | 30.1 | 31.5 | 30.6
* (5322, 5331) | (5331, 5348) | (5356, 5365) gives -0.9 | 26.9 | 33.6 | 29.5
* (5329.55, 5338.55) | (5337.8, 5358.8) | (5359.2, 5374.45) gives -1.1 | 30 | 31.7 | 30.7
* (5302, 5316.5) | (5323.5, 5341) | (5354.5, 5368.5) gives 2.0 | 32.5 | 33.3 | 32.8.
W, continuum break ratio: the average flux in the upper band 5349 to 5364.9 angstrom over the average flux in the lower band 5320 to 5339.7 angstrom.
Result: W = 1.18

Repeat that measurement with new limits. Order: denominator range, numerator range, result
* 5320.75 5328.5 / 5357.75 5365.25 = 1.22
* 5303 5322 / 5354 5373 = 1.06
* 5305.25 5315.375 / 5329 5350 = 0.93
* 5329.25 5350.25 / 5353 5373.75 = 1.08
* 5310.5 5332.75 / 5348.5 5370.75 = 1.12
